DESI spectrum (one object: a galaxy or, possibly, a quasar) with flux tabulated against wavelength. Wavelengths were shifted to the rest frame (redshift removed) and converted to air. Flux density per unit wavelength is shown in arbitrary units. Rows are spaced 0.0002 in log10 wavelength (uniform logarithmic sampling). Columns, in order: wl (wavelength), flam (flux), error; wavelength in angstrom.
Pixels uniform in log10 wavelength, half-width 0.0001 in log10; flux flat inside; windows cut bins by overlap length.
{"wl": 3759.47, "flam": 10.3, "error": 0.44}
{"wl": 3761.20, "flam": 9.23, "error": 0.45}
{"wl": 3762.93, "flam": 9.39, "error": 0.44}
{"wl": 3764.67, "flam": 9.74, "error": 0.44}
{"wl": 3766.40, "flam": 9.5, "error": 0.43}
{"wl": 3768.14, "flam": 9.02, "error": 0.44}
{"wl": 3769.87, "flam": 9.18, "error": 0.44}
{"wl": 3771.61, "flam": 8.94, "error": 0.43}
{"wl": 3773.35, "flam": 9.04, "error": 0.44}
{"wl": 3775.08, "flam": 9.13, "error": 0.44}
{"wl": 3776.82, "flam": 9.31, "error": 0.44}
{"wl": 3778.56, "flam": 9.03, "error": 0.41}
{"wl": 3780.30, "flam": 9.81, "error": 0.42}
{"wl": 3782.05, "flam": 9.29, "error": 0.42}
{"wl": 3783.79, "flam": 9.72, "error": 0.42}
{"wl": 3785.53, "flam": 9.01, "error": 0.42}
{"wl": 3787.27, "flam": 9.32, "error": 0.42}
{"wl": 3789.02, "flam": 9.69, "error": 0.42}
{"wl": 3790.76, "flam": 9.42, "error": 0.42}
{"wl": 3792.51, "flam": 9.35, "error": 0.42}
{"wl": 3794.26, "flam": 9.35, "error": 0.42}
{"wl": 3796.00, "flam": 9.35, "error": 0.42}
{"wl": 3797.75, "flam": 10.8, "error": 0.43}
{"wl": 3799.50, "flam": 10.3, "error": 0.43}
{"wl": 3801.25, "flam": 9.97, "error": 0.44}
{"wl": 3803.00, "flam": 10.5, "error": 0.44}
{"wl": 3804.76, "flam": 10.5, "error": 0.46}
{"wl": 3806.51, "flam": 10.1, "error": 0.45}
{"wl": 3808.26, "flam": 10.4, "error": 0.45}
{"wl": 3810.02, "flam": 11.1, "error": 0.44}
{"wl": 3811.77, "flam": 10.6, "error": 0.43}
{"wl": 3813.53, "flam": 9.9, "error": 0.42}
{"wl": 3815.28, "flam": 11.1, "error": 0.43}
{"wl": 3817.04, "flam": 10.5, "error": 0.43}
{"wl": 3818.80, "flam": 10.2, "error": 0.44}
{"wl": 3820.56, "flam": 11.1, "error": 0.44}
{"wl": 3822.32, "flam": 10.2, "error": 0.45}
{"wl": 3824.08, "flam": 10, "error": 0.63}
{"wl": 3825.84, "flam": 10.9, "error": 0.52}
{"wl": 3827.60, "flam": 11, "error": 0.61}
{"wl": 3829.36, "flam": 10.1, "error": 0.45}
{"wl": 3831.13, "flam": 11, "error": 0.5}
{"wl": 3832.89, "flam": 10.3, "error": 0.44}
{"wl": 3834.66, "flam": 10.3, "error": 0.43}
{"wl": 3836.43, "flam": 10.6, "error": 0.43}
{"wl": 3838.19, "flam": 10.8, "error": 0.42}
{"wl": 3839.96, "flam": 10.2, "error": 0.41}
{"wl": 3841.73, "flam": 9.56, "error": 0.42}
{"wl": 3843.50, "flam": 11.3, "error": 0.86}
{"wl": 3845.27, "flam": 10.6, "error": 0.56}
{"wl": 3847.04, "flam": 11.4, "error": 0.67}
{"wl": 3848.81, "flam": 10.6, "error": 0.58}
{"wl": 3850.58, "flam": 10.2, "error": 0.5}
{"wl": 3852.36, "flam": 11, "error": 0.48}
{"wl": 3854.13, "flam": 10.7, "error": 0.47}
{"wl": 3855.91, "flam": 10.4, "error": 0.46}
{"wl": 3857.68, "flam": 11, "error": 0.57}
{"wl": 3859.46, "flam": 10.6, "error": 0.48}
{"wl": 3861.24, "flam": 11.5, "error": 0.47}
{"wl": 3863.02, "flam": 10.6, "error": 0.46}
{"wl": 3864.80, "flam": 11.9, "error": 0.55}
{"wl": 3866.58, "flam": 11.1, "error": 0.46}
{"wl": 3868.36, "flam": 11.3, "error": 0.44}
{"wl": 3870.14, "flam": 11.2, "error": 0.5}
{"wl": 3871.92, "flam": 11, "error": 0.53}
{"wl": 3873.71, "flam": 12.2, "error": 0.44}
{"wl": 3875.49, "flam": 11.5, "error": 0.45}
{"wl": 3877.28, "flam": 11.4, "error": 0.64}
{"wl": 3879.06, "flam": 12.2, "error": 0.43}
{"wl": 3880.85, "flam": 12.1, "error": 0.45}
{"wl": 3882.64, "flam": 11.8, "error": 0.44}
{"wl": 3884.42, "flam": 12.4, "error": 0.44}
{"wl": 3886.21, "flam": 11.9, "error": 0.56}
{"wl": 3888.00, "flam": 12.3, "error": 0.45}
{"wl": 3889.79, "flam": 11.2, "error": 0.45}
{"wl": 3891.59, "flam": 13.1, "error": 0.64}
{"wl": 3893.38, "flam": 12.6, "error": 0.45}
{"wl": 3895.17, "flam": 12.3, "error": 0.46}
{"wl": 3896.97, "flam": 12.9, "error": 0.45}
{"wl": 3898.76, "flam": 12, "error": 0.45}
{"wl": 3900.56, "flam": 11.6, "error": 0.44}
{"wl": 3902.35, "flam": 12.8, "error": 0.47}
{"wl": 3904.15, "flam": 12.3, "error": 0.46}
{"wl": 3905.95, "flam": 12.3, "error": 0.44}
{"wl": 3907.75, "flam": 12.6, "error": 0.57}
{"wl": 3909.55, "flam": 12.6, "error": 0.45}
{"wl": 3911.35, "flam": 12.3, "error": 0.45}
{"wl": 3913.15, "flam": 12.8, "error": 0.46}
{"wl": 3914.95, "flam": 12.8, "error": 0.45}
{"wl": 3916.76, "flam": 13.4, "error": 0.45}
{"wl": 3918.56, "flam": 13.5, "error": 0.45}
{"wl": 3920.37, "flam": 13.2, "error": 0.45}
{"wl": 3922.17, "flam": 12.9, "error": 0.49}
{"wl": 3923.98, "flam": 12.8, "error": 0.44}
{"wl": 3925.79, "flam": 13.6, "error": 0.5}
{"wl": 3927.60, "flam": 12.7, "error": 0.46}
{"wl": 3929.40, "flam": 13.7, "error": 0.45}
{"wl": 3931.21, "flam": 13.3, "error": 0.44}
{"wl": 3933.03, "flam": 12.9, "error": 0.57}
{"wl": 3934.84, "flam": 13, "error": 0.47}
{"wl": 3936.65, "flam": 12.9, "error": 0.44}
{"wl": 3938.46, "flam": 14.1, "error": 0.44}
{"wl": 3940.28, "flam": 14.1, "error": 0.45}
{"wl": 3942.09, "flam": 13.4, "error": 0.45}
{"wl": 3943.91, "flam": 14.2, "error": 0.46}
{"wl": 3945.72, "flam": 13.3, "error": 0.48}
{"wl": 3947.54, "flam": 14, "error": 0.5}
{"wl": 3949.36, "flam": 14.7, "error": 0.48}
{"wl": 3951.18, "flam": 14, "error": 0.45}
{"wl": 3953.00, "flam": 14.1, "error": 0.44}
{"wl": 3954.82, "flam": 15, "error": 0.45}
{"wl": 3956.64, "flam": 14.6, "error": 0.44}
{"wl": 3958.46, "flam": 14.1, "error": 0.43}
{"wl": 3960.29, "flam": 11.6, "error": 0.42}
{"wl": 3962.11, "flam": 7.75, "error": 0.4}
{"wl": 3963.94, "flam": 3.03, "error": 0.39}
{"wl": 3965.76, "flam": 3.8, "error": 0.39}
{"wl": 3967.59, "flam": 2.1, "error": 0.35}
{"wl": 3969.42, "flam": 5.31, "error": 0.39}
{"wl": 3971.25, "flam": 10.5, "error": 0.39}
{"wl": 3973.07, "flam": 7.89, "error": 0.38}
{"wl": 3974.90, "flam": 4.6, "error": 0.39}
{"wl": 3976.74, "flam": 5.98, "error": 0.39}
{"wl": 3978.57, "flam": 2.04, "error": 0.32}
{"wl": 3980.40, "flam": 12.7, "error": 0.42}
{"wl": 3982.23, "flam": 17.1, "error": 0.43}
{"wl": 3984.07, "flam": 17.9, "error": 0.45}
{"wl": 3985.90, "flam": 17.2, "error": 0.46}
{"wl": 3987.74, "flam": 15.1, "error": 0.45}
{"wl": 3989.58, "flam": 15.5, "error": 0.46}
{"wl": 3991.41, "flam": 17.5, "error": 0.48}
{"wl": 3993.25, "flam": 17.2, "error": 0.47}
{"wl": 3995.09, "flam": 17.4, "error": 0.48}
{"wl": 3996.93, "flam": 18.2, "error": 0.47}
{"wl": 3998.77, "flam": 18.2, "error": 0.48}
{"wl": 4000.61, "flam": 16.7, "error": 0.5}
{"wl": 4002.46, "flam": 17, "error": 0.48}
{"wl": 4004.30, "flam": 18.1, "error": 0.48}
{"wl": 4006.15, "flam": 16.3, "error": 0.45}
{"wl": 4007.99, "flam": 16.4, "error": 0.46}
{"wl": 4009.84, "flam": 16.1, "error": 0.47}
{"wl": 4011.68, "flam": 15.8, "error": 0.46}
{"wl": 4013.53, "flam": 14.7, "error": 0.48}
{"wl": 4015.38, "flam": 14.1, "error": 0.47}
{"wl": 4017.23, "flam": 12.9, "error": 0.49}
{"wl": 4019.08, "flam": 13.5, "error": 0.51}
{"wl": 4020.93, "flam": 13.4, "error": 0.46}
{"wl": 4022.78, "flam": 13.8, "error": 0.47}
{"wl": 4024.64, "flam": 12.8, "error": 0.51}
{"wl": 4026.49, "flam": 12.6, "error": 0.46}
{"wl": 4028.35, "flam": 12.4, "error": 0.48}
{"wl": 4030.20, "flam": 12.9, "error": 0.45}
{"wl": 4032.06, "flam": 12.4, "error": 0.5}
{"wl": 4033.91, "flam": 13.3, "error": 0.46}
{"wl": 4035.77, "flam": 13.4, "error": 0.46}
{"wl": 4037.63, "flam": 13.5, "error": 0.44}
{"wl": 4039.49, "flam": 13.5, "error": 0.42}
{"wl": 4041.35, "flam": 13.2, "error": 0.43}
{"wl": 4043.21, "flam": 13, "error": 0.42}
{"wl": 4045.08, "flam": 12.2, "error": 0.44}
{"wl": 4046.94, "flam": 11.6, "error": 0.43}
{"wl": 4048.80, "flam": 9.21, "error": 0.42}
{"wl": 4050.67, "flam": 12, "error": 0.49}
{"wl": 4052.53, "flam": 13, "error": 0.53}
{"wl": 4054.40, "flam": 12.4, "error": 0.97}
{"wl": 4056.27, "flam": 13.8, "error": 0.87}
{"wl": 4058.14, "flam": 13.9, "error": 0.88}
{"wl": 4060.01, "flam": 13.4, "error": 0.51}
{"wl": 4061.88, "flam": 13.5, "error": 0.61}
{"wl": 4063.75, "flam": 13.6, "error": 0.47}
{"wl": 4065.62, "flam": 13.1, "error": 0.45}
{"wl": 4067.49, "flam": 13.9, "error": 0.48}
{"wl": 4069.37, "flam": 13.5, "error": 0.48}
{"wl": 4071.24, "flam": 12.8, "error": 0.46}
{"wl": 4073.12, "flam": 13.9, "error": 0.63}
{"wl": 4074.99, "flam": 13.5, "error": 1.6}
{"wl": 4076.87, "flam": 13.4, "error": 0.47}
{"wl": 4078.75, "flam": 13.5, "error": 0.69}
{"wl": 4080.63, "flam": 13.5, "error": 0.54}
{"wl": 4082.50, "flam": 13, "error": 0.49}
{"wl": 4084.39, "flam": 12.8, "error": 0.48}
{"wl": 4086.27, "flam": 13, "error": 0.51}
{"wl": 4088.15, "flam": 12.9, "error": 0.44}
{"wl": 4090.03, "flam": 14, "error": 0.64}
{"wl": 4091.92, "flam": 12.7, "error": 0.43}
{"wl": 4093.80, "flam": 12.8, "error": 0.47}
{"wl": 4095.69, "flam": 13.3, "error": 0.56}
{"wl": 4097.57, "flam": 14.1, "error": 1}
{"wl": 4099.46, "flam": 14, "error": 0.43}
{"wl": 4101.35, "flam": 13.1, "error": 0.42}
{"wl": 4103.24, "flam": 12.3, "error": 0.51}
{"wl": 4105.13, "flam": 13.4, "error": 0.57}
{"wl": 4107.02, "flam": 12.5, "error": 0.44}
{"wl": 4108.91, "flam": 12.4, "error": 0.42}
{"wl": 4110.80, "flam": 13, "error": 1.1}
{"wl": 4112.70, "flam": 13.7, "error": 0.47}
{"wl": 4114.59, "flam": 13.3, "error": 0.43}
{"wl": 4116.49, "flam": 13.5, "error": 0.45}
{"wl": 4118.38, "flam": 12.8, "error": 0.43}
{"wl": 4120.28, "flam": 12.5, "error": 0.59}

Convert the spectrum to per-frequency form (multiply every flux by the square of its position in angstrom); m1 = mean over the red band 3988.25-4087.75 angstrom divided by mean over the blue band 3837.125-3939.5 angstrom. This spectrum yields 1.3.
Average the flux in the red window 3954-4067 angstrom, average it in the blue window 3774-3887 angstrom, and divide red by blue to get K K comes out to 1.2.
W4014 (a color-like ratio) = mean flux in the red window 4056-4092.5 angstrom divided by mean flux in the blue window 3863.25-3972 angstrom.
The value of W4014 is 1.1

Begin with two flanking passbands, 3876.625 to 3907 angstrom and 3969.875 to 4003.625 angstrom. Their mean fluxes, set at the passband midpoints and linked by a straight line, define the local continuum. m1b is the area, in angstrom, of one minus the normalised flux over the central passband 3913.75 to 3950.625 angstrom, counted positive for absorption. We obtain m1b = -1.6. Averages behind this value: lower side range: 12.2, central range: 13.4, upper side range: 13.7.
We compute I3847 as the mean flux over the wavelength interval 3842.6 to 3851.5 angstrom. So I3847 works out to 10.8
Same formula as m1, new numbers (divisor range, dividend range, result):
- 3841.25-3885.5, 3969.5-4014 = 1.36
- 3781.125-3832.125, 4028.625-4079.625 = 1.45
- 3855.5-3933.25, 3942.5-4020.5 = 1.12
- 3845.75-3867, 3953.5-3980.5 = 0.78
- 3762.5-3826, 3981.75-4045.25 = 1.70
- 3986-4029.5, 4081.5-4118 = 0.89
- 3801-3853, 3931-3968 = 1.21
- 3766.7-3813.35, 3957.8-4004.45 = 1.37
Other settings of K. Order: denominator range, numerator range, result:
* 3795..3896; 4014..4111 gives 1.19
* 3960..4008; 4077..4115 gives 1.07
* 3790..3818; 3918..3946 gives 1.31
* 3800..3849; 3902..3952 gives 1.26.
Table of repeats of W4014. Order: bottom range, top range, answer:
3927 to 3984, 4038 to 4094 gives 1.17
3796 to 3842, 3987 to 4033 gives 1.46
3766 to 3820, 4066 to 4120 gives 1.35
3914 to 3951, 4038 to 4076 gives 0.96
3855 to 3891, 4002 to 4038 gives 1.24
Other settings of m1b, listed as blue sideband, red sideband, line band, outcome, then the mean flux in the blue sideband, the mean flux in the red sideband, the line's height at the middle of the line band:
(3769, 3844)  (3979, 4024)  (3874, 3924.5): 1.4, 10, 15.8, 12.8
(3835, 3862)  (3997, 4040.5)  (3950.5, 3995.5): 7.6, 10.7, 14.6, 13.5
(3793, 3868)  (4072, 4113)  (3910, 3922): -1.6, 10.6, 13.2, 11.4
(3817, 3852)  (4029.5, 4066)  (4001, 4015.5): -4.4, 10.6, 12.8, 12.4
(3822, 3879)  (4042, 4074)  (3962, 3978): 8.7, 10.9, 12.9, 12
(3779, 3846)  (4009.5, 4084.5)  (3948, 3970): 3.5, 10.2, 13.2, 12.1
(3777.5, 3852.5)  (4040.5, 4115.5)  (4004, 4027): -4.1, 10.2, 13.1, 12.4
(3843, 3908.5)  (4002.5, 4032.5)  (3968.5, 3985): 5.2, 11.6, 14.4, 13.6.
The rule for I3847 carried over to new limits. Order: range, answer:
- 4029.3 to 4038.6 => 13.1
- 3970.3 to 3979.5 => 6.21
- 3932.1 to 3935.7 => 12.9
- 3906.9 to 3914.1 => 12.6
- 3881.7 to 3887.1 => 12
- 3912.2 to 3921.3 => 13.1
